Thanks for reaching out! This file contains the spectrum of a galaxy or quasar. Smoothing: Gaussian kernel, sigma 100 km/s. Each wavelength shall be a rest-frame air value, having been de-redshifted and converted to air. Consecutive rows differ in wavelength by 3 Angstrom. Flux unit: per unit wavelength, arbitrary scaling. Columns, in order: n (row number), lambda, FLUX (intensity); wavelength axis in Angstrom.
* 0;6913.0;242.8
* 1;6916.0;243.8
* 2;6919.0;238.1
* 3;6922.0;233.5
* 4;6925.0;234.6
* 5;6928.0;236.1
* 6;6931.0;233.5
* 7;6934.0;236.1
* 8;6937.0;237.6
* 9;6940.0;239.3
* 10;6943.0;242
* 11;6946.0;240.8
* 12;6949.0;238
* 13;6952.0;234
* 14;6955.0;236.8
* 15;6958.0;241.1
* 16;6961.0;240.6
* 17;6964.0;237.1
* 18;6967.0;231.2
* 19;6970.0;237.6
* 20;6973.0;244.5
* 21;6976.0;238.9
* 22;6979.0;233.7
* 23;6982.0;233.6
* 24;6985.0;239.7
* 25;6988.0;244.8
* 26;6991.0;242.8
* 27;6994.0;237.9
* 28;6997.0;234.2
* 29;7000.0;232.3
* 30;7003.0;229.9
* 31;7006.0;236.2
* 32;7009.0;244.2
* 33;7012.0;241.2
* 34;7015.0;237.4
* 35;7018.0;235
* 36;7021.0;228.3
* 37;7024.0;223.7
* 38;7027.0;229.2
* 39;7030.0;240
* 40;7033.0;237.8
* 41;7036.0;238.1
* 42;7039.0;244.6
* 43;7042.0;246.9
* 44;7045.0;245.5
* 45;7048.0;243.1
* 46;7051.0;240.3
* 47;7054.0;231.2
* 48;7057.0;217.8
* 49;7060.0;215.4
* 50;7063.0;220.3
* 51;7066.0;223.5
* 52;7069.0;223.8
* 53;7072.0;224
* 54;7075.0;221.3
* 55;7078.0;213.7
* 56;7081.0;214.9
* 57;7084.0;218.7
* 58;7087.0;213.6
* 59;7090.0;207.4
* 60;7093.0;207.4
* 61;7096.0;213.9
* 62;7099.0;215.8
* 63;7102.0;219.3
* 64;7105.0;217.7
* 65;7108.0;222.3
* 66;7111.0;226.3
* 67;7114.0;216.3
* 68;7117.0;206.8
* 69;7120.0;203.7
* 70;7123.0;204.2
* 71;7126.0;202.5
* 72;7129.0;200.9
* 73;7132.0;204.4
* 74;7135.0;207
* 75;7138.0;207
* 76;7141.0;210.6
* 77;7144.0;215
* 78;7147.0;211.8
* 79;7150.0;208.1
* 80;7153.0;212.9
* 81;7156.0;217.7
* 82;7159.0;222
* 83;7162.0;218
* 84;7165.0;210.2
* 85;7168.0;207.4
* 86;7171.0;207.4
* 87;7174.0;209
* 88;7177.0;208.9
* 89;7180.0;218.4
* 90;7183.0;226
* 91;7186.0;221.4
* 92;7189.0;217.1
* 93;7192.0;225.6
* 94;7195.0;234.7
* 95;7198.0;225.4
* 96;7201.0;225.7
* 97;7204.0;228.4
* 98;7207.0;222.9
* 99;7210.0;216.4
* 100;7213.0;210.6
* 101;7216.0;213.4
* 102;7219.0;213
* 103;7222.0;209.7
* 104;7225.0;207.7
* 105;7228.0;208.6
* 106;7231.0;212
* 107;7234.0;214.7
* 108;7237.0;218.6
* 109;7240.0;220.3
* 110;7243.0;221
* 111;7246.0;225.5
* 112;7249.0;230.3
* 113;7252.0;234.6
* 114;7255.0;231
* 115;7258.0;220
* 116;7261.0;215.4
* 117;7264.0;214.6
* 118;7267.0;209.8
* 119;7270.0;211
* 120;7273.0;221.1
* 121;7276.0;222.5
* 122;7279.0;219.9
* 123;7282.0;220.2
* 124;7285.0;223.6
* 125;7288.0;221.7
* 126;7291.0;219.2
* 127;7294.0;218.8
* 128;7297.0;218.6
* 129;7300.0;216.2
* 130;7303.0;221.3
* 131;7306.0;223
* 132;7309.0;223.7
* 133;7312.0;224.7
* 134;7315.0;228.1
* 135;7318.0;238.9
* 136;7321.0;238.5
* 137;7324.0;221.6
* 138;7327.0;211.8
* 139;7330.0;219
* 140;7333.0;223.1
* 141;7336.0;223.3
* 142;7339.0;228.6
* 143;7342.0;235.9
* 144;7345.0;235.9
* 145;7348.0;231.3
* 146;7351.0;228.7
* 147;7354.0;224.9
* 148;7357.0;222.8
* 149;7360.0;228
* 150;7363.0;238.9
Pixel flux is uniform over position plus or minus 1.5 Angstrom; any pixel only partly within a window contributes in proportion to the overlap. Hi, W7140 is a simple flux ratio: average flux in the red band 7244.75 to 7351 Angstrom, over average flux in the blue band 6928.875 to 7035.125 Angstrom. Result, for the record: 0.94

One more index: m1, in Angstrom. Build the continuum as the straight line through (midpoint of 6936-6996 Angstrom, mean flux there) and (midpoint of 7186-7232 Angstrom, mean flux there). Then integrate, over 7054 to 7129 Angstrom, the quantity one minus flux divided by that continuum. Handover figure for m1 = 4.2 Angstrom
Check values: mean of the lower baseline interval 239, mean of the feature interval 215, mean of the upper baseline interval 218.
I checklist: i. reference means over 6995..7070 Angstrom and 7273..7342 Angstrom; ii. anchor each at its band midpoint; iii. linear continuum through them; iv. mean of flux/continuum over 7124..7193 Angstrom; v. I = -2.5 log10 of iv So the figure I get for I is 0.081 mag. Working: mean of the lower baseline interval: 234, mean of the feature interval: 212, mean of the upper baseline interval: 223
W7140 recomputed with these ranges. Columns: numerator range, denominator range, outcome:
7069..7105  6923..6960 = 0.91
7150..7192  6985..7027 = 0.91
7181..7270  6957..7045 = 0.93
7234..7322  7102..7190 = 1.05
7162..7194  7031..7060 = 0.91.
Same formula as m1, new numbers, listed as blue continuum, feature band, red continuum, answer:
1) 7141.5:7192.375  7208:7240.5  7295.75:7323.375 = 0.9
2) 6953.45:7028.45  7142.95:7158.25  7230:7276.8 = 0.9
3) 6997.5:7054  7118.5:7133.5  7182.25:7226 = 1.6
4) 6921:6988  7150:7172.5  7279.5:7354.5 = 1.7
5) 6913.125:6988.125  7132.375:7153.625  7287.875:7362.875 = 2.0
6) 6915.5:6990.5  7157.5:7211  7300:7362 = 2.7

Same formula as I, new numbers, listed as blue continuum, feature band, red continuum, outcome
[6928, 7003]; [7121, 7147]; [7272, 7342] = 0.118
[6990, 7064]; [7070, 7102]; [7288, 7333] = 0.083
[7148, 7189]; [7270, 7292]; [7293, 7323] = 0.013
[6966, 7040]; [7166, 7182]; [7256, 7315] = 0.077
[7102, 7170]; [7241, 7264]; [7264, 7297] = -0.036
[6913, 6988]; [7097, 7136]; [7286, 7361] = 0.102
